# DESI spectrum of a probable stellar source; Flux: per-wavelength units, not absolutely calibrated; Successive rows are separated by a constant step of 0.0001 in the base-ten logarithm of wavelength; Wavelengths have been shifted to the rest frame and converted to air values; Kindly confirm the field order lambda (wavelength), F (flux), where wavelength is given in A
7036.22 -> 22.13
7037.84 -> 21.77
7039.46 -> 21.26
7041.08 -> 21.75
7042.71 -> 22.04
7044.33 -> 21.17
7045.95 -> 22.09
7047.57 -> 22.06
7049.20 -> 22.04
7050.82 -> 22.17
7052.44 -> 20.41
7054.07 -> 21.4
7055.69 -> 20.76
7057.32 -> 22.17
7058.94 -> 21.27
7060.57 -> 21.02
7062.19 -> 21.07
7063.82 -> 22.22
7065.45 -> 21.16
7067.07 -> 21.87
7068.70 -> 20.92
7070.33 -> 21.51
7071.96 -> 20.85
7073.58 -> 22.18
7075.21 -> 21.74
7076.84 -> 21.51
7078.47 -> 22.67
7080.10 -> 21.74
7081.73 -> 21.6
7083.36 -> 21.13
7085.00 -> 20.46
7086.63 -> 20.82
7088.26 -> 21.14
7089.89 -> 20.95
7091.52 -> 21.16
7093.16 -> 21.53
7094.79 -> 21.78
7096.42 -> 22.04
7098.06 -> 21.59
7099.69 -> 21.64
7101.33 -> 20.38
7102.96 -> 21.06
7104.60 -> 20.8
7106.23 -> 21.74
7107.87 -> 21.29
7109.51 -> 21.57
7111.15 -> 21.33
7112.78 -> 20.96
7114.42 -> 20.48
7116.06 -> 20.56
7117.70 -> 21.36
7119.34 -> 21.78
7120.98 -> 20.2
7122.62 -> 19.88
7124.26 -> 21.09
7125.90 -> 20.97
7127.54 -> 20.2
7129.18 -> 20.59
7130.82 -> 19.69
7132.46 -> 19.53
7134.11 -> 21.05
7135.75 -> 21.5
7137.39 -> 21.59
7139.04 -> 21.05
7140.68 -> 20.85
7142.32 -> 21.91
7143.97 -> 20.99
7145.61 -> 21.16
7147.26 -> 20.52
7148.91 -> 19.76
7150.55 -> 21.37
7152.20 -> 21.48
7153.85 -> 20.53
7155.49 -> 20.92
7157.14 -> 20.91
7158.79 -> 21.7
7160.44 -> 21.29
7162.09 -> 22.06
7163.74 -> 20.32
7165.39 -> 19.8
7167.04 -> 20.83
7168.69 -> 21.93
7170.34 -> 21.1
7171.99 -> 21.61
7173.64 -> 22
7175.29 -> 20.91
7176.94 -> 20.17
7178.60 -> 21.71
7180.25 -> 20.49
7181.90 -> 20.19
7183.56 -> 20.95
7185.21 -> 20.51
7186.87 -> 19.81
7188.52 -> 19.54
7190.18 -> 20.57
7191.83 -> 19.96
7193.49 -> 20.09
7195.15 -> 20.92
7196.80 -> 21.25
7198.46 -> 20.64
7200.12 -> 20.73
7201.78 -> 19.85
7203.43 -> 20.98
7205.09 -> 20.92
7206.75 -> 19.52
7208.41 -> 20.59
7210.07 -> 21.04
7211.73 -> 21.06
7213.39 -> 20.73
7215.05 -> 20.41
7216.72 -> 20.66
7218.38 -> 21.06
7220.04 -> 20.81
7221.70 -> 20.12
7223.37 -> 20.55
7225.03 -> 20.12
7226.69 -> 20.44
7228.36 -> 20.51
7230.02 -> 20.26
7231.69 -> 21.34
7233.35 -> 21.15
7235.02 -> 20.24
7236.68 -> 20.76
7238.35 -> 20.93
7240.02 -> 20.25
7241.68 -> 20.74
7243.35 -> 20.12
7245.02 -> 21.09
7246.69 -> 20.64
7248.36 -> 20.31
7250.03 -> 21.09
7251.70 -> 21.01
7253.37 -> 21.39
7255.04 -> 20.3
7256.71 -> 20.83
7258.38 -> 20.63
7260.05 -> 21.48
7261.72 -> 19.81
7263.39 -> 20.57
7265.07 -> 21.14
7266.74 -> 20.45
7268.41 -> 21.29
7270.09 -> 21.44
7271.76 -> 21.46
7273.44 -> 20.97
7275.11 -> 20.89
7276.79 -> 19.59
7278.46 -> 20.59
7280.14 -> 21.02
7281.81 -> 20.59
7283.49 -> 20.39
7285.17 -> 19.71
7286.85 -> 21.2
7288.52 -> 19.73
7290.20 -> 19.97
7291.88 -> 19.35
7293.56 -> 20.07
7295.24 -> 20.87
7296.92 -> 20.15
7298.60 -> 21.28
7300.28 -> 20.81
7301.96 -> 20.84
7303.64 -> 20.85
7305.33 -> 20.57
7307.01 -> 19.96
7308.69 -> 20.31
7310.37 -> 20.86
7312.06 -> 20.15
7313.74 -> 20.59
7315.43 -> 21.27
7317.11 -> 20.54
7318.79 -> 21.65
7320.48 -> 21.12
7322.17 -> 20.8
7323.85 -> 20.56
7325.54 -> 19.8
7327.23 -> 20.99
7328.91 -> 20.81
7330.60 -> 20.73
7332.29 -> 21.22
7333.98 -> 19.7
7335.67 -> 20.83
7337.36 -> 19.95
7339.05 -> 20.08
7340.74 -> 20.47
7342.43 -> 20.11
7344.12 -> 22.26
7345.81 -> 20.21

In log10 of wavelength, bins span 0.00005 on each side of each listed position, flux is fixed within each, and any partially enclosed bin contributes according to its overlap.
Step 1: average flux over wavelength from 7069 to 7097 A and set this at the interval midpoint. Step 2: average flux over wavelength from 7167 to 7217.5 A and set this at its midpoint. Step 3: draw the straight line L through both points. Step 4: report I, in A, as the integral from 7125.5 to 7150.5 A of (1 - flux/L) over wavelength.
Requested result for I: 0.35 A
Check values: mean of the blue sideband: 21.4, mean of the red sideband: 20.7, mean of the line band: 20.8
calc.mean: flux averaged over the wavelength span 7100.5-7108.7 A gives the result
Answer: 21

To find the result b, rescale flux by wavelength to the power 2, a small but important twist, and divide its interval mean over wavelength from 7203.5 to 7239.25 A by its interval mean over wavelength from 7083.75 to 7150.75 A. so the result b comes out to 1.01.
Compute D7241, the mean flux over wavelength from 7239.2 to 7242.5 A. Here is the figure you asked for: 20.5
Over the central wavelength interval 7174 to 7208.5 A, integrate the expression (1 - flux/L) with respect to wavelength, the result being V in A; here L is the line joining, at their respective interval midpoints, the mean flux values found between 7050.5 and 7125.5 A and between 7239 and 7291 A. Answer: 0.7 A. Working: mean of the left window 21.3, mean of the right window 20.7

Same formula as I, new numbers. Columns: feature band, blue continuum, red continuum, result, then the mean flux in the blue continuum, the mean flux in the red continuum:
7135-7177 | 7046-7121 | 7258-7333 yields 0.0 A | 21.4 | 20.6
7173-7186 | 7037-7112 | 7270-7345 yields 0.1 A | 21.5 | 20.6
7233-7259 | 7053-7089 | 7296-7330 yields 0.2 A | 21.4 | 20.7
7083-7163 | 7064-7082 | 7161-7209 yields 0.7 A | 21.6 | 20.7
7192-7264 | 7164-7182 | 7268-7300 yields 0.5 A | 21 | 20.5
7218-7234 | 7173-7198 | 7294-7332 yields 0.0 A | 20.6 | 20.7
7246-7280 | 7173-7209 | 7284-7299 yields -0.8 A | 20.6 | 20.2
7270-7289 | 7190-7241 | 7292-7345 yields 0.0 A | 20.6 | 20.6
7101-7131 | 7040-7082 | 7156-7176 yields 0.7 A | 21.6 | 21.2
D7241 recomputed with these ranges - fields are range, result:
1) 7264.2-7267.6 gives 20.8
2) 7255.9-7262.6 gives 20.7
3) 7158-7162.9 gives 21.7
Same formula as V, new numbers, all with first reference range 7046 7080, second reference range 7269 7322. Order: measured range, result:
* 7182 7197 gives 0.5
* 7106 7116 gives 0.1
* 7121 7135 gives 0.6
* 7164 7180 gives 0.0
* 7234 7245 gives 0.1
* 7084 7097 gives 0.1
